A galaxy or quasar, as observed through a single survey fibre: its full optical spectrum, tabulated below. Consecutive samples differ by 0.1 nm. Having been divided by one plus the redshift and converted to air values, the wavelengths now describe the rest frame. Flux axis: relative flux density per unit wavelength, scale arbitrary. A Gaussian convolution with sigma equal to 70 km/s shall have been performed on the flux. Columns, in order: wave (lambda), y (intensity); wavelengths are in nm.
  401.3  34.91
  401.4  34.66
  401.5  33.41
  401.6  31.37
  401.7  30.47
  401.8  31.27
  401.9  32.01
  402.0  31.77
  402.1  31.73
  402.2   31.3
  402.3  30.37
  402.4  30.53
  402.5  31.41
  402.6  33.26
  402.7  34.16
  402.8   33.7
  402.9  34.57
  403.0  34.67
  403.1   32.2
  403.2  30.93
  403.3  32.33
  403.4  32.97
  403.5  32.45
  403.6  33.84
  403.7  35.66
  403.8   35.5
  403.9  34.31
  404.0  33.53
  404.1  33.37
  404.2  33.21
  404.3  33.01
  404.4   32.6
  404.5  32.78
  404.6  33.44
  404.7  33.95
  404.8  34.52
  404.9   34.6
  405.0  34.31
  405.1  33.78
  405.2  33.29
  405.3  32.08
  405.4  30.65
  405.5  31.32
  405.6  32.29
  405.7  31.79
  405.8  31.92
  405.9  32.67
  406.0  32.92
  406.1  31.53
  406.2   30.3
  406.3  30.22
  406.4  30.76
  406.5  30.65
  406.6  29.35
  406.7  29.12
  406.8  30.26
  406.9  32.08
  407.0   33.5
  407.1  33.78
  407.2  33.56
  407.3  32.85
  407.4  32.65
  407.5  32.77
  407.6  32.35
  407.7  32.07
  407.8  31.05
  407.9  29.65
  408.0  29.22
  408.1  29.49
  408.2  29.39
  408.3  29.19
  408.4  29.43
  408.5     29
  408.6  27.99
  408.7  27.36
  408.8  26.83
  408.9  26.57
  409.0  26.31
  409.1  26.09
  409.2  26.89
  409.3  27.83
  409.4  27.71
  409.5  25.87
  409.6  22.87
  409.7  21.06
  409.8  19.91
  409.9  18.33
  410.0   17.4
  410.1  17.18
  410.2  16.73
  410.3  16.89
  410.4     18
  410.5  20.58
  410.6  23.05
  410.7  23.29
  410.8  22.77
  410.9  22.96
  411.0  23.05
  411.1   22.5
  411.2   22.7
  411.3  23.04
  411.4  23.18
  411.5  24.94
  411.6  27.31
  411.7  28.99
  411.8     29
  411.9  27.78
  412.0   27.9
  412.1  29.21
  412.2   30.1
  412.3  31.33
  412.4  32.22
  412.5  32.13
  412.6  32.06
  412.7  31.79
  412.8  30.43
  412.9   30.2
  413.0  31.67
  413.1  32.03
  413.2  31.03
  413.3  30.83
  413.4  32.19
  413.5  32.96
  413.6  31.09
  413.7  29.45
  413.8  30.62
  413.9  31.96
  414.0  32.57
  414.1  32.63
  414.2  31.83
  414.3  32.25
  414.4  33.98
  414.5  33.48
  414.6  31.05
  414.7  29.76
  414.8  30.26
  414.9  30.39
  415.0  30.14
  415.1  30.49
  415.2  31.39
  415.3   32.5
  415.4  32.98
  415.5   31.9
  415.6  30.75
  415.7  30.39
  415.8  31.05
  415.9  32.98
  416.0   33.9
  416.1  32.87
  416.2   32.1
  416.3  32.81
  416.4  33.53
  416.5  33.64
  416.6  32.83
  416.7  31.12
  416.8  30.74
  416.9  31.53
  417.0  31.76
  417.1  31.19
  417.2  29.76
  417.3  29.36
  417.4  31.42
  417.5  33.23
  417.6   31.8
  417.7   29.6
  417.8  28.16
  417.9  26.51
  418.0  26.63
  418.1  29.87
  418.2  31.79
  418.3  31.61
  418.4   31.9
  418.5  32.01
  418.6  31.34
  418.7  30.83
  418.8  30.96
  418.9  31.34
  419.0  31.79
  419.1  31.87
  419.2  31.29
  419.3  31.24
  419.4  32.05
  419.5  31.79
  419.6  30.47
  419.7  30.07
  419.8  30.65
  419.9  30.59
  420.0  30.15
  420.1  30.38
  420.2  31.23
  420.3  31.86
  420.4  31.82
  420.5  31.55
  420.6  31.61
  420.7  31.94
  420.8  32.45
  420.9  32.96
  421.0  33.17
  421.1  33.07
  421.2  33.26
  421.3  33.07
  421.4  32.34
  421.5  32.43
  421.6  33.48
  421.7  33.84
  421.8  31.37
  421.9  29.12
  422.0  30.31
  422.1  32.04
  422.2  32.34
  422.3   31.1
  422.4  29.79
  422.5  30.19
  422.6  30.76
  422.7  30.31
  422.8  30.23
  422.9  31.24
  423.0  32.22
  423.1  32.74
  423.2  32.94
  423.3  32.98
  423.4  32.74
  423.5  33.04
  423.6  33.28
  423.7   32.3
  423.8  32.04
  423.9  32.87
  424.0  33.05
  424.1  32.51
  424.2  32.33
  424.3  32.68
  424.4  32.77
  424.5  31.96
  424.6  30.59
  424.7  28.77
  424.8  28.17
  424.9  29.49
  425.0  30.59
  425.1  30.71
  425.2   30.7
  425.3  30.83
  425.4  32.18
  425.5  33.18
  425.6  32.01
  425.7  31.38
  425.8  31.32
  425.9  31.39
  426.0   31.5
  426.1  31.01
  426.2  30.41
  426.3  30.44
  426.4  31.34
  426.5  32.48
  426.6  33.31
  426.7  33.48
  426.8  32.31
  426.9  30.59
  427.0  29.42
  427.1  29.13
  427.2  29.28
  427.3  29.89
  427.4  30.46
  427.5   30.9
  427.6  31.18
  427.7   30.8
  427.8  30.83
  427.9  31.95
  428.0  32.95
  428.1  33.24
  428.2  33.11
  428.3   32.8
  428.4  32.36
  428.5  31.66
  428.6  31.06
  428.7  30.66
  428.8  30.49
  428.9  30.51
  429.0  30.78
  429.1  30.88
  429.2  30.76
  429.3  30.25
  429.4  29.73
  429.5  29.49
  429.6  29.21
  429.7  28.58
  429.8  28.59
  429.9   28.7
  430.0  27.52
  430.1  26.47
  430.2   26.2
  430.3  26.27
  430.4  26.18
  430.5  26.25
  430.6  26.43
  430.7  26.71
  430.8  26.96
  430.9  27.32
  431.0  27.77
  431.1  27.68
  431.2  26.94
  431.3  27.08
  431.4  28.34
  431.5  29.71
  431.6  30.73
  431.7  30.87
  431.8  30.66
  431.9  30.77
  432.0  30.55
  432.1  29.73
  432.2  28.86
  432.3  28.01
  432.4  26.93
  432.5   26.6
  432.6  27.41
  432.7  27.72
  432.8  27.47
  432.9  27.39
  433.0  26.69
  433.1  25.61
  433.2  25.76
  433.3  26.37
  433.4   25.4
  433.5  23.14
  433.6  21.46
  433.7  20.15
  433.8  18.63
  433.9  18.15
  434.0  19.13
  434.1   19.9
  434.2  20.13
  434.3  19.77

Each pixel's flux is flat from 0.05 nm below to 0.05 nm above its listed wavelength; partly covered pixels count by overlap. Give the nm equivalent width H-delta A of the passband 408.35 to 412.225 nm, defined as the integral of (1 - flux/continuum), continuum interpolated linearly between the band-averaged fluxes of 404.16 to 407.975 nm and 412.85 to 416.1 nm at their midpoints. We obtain 0.92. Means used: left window 32.2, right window 31.6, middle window 24.3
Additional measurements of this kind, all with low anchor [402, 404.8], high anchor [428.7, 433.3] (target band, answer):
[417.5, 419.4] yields -0.015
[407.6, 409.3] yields 0.187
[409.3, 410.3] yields 0.344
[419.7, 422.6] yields -0.163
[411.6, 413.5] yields 0.053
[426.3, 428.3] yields -0.171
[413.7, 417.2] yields -0.094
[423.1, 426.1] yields -0.238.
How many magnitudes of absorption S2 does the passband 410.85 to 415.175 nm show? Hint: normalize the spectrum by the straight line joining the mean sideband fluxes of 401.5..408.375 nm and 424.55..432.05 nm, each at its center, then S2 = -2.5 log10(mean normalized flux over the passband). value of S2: 0.06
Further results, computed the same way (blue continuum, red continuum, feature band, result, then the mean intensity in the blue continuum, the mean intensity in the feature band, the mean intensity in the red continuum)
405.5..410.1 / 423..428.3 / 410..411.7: 0.32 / 28.9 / 21.8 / 31.6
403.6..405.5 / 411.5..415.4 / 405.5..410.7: 0.17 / 33.5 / 27.8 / 30.9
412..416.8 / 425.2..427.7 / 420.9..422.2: -0.03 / 31.6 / 32.3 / 31.2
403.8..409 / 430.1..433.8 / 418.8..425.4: -0.10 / 31.5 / 31.6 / 27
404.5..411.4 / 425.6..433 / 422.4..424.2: -0.10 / 28.1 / 32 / 29.7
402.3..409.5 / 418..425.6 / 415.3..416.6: -0.03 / 31.5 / 32.4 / 31.6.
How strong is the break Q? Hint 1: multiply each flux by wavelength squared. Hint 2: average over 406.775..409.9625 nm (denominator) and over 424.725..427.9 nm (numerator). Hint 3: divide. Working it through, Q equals 1.2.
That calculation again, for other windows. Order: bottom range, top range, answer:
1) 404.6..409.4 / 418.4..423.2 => 1.09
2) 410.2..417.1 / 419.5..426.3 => 1.12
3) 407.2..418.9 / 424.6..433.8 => 1.09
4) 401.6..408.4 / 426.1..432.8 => 1.03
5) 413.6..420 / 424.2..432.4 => 1.02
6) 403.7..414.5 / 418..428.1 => 1.15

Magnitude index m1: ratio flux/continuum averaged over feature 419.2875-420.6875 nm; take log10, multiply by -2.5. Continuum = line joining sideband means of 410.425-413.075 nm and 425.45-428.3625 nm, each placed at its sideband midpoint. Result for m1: -0.06 mag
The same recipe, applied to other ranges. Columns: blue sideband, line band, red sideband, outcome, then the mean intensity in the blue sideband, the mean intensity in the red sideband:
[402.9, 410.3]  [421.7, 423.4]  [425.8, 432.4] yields -0.05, 30.1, 29.9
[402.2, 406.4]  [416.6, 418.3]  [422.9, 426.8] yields 0.06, 32.8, 31.8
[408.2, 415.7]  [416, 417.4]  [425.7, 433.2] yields -0.13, 27.7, 29.6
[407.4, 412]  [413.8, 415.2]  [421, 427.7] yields -0.15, 25.4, 31.5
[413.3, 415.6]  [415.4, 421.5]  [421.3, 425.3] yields 0.01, 31.6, 31.6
